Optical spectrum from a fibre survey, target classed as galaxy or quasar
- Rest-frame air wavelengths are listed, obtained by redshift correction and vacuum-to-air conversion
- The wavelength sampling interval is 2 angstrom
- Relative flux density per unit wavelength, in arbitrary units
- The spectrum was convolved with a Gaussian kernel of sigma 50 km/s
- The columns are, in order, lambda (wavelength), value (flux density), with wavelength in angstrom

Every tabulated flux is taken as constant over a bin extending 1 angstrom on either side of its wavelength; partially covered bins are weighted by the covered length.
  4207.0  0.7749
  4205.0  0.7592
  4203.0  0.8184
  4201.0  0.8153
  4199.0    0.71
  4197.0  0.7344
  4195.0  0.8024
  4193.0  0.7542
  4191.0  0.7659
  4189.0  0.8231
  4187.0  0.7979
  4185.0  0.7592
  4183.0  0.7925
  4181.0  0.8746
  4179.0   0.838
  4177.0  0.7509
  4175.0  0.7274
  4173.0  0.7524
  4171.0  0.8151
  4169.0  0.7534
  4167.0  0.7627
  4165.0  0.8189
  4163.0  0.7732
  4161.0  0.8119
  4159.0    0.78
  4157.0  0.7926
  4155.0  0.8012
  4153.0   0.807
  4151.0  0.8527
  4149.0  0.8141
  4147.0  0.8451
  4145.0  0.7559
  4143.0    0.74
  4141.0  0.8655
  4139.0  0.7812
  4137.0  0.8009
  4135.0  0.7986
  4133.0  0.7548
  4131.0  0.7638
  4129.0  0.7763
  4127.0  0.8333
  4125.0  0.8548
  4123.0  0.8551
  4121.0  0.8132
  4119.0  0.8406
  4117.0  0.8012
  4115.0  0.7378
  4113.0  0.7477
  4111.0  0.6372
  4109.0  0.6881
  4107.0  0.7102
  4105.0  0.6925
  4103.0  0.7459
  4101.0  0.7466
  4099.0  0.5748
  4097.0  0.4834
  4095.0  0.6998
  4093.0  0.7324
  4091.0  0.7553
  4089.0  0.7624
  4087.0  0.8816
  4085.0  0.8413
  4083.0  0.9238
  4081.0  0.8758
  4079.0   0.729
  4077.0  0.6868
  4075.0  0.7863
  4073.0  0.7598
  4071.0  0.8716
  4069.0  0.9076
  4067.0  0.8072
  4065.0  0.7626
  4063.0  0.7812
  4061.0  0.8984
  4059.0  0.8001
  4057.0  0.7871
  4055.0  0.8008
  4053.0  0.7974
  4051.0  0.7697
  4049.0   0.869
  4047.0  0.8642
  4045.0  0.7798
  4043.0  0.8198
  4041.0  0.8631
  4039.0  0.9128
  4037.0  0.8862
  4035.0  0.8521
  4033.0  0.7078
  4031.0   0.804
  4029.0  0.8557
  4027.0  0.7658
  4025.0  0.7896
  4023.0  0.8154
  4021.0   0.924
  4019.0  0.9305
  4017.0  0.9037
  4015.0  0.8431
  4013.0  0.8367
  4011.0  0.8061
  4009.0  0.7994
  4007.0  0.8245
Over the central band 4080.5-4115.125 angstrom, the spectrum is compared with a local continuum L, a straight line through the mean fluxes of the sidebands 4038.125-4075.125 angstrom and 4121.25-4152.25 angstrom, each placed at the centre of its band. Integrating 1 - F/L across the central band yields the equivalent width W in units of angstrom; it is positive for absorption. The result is 3.5 angstrom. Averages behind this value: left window 0.824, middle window 0.733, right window 0.806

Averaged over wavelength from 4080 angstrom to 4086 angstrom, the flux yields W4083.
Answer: 0.88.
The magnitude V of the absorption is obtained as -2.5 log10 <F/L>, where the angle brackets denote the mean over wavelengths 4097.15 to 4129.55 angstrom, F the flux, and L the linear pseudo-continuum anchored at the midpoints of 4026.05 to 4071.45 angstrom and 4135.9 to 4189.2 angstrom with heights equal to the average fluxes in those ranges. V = 0.086 mag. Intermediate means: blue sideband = 0.824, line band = 0.746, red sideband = 0.795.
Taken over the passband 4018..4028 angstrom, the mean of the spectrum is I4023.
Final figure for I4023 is 0.845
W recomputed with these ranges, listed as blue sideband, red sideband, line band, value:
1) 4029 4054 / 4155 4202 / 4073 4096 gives 0.8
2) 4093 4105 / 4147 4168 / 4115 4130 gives -2.1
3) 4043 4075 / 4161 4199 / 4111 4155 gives -0.2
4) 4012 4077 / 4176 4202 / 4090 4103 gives 2.3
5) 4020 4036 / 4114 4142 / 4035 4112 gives 2.7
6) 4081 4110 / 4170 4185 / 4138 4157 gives -0.9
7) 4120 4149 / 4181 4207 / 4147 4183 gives -0.2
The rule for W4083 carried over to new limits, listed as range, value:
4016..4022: 0.919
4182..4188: 0.783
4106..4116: 0.704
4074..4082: 0.769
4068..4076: 0.831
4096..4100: 0.529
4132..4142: 0.8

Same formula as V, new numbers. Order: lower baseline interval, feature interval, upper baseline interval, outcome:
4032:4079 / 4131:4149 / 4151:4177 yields 0.00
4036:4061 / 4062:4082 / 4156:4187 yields 0.04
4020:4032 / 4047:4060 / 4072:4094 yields 0.00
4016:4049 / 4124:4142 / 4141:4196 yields 0.00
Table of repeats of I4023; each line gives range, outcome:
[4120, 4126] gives 0.841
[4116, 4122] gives 0.818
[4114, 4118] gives 0.77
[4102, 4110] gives 0.709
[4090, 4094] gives 0.744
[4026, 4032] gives 0.809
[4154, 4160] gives 0.791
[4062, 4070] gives 0.815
